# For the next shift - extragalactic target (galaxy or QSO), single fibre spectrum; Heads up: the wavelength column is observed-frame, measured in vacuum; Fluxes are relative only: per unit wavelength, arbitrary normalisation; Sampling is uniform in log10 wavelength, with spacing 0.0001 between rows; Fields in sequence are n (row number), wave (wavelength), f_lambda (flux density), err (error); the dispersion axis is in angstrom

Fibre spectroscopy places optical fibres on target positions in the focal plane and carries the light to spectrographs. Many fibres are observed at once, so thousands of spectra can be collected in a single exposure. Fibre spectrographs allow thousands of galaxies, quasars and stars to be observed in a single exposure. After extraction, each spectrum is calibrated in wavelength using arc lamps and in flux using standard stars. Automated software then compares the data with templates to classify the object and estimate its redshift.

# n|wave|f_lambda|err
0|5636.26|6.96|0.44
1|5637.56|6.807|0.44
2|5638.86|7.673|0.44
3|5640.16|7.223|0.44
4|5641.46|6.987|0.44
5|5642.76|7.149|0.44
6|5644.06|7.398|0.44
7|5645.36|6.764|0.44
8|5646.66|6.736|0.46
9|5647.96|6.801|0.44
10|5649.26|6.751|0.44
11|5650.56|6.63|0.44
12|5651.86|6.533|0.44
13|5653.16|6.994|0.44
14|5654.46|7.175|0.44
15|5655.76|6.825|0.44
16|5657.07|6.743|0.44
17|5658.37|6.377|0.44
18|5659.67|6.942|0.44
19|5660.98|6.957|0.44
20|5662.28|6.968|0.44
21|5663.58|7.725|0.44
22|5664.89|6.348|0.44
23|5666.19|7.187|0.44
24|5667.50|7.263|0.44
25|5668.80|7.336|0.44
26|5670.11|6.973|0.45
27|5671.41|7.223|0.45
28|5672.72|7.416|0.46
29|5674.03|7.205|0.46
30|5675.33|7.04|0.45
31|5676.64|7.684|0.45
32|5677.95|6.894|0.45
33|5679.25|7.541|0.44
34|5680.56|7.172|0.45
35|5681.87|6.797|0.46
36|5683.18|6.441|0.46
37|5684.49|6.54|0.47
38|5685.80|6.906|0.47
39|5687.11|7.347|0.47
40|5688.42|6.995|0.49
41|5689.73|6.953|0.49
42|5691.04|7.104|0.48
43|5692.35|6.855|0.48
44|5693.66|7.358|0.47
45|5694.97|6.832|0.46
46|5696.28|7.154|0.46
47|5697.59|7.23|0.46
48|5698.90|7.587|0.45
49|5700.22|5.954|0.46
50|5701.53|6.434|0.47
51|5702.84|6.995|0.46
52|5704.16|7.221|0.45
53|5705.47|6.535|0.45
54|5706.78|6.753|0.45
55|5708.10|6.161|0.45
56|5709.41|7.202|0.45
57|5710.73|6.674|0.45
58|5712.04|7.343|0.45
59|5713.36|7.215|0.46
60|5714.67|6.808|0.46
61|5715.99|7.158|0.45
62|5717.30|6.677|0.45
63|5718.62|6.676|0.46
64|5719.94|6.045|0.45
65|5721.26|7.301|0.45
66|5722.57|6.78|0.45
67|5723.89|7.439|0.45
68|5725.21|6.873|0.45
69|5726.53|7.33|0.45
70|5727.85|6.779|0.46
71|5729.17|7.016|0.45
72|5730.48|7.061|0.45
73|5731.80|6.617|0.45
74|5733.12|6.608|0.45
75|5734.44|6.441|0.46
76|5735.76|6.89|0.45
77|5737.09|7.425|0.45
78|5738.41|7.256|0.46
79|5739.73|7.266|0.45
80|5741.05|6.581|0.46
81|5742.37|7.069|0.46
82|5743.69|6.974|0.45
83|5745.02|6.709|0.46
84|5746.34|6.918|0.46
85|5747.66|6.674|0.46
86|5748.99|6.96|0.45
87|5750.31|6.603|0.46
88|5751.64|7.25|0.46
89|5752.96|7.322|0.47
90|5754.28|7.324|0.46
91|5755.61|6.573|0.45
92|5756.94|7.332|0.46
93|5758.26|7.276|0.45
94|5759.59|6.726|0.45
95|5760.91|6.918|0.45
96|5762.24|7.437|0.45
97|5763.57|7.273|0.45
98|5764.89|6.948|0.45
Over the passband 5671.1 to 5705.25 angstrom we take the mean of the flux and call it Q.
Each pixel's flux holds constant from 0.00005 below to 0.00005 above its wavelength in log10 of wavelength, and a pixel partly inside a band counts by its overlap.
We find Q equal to 7.02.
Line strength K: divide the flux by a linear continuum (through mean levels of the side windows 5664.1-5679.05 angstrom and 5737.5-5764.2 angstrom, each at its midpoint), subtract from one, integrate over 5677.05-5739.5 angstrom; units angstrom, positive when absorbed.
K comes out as 1.49 angstrom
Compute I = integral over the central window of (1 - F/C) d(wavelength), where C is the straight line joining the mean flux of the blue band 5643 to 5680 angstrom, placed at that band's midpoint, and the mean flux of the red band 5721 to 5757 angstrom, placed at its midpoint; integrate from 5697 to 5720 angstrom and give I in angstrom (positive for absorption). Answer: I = 0.5 angstrom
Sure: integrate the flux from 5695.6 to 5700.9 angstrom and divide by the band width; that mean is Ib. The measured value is 6.98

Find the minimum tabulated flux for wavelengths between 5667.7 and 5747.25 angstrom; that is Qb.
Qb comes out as 5.954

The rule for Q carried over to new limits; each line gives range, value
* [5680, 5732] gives 6.91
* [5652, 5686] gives 7.02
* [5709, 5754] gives 6.94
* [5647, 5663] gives 6.81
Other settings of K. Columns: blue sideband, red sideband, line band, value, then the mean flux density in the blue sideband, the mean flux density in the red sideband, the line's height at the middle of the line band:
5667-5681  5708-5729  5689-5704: 0.27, 7.25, 6.93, 7.09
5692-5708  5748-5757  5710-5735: 0.18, 6.88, 7.01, 6.94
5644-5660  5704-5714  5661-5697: -1.31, 6.8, 6.87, 6.83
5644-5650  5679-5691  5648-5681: -0.68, 6.84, 6.95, 6.89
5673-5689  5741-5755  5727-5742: 0.14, 7.05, 6.96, 6.98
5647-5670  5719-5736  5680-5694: -0.10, 6.91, 6.86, 6.89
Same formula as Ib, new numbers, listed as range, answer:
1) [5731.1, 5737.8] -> 6.79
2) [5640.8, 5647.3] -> 7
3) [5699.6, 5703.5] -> 6.47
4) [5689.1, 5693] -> 6.97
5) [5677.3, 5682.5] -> 7.11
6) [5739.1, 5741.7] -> 6.93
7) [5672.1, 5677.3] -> 7.33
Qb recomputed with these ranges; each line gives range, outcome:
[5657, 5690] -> 6.348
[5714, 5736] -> 6.045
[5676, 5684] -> 6.441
